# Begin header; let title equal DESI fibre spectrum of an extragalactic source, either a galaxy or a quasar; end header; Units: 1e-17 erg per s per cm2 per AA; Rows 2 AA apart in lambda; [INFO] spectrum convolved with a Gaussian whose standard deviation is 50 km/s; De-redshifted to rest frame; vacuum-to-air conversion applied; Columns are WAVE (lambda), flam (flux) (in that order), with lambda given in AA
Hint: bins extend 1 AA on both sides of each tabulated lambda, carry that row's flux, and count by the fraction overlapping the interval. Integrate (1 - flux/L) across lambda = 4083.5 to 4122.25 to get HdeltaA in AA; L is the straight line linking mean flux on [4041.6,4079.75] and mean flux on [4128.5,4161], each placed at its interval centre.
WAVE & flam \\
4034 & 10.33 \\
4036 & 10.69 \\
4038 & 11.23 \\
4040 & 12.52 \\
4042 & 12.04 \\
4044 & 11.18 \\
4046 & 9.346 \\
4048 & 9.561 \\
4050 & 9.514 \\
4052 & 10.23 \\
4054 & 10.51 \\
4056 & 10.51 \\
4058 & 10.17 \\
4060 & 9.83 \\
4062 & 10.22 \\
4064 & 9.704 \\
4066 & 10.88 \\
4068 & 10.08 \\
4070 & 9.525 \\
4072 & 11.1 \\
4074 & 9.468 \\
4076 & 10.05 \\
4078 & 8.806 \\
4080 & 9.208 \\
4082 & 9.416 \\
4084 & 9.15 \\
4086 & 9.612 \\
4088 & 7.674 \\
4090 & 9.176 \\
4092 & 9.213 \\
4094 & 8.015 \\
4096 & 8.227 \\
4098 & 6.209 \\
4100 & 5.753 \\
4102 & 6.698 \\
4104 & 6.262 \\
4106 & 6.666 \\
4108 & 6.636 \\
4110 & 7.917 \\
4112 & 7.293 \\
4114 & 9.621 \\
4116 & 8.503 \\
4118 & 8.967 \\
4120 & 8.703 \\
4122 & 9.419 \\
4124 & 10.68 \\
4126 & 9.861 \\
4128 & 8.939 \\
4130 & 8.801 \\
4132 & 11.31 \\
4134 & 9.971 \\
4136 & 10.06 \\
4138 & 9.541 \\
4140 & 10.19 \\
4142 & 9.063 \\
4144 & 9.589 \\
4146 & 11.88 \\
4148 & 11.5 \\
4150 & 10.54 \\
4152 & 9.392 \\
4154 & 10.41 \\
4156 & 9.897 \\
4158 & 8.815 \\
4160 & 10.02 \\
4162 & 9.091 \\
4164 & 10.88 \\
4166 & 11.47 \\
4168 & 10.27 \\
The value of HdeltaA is 8.18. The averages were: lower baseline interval 10.1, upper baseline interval 10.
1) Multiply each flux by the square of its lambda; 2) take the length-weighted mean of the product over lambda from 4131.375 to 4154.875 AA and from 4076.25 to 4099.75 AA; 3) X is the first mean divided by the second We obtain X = 1.23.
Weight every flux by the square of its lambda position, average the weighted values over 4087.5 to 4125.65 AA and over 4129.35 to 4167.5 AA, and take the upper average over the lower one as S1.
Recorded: 1.3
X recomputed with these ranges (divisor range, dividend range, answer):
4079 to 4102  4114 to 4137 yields 1.18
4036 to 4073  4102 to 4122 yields 0.77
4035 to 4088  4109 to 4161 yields 0.99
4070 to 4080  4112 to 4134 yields 0.99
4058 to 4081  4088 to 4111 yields 0.75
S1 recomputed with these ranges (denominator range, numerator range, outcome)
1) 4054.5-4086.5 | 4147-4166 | 1.07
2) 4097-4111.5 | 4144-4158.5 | 1.60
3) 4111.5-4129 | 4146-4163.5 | 1.12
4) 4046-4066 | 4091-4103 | 0.75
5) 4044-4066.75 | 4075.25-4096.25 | 0.90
